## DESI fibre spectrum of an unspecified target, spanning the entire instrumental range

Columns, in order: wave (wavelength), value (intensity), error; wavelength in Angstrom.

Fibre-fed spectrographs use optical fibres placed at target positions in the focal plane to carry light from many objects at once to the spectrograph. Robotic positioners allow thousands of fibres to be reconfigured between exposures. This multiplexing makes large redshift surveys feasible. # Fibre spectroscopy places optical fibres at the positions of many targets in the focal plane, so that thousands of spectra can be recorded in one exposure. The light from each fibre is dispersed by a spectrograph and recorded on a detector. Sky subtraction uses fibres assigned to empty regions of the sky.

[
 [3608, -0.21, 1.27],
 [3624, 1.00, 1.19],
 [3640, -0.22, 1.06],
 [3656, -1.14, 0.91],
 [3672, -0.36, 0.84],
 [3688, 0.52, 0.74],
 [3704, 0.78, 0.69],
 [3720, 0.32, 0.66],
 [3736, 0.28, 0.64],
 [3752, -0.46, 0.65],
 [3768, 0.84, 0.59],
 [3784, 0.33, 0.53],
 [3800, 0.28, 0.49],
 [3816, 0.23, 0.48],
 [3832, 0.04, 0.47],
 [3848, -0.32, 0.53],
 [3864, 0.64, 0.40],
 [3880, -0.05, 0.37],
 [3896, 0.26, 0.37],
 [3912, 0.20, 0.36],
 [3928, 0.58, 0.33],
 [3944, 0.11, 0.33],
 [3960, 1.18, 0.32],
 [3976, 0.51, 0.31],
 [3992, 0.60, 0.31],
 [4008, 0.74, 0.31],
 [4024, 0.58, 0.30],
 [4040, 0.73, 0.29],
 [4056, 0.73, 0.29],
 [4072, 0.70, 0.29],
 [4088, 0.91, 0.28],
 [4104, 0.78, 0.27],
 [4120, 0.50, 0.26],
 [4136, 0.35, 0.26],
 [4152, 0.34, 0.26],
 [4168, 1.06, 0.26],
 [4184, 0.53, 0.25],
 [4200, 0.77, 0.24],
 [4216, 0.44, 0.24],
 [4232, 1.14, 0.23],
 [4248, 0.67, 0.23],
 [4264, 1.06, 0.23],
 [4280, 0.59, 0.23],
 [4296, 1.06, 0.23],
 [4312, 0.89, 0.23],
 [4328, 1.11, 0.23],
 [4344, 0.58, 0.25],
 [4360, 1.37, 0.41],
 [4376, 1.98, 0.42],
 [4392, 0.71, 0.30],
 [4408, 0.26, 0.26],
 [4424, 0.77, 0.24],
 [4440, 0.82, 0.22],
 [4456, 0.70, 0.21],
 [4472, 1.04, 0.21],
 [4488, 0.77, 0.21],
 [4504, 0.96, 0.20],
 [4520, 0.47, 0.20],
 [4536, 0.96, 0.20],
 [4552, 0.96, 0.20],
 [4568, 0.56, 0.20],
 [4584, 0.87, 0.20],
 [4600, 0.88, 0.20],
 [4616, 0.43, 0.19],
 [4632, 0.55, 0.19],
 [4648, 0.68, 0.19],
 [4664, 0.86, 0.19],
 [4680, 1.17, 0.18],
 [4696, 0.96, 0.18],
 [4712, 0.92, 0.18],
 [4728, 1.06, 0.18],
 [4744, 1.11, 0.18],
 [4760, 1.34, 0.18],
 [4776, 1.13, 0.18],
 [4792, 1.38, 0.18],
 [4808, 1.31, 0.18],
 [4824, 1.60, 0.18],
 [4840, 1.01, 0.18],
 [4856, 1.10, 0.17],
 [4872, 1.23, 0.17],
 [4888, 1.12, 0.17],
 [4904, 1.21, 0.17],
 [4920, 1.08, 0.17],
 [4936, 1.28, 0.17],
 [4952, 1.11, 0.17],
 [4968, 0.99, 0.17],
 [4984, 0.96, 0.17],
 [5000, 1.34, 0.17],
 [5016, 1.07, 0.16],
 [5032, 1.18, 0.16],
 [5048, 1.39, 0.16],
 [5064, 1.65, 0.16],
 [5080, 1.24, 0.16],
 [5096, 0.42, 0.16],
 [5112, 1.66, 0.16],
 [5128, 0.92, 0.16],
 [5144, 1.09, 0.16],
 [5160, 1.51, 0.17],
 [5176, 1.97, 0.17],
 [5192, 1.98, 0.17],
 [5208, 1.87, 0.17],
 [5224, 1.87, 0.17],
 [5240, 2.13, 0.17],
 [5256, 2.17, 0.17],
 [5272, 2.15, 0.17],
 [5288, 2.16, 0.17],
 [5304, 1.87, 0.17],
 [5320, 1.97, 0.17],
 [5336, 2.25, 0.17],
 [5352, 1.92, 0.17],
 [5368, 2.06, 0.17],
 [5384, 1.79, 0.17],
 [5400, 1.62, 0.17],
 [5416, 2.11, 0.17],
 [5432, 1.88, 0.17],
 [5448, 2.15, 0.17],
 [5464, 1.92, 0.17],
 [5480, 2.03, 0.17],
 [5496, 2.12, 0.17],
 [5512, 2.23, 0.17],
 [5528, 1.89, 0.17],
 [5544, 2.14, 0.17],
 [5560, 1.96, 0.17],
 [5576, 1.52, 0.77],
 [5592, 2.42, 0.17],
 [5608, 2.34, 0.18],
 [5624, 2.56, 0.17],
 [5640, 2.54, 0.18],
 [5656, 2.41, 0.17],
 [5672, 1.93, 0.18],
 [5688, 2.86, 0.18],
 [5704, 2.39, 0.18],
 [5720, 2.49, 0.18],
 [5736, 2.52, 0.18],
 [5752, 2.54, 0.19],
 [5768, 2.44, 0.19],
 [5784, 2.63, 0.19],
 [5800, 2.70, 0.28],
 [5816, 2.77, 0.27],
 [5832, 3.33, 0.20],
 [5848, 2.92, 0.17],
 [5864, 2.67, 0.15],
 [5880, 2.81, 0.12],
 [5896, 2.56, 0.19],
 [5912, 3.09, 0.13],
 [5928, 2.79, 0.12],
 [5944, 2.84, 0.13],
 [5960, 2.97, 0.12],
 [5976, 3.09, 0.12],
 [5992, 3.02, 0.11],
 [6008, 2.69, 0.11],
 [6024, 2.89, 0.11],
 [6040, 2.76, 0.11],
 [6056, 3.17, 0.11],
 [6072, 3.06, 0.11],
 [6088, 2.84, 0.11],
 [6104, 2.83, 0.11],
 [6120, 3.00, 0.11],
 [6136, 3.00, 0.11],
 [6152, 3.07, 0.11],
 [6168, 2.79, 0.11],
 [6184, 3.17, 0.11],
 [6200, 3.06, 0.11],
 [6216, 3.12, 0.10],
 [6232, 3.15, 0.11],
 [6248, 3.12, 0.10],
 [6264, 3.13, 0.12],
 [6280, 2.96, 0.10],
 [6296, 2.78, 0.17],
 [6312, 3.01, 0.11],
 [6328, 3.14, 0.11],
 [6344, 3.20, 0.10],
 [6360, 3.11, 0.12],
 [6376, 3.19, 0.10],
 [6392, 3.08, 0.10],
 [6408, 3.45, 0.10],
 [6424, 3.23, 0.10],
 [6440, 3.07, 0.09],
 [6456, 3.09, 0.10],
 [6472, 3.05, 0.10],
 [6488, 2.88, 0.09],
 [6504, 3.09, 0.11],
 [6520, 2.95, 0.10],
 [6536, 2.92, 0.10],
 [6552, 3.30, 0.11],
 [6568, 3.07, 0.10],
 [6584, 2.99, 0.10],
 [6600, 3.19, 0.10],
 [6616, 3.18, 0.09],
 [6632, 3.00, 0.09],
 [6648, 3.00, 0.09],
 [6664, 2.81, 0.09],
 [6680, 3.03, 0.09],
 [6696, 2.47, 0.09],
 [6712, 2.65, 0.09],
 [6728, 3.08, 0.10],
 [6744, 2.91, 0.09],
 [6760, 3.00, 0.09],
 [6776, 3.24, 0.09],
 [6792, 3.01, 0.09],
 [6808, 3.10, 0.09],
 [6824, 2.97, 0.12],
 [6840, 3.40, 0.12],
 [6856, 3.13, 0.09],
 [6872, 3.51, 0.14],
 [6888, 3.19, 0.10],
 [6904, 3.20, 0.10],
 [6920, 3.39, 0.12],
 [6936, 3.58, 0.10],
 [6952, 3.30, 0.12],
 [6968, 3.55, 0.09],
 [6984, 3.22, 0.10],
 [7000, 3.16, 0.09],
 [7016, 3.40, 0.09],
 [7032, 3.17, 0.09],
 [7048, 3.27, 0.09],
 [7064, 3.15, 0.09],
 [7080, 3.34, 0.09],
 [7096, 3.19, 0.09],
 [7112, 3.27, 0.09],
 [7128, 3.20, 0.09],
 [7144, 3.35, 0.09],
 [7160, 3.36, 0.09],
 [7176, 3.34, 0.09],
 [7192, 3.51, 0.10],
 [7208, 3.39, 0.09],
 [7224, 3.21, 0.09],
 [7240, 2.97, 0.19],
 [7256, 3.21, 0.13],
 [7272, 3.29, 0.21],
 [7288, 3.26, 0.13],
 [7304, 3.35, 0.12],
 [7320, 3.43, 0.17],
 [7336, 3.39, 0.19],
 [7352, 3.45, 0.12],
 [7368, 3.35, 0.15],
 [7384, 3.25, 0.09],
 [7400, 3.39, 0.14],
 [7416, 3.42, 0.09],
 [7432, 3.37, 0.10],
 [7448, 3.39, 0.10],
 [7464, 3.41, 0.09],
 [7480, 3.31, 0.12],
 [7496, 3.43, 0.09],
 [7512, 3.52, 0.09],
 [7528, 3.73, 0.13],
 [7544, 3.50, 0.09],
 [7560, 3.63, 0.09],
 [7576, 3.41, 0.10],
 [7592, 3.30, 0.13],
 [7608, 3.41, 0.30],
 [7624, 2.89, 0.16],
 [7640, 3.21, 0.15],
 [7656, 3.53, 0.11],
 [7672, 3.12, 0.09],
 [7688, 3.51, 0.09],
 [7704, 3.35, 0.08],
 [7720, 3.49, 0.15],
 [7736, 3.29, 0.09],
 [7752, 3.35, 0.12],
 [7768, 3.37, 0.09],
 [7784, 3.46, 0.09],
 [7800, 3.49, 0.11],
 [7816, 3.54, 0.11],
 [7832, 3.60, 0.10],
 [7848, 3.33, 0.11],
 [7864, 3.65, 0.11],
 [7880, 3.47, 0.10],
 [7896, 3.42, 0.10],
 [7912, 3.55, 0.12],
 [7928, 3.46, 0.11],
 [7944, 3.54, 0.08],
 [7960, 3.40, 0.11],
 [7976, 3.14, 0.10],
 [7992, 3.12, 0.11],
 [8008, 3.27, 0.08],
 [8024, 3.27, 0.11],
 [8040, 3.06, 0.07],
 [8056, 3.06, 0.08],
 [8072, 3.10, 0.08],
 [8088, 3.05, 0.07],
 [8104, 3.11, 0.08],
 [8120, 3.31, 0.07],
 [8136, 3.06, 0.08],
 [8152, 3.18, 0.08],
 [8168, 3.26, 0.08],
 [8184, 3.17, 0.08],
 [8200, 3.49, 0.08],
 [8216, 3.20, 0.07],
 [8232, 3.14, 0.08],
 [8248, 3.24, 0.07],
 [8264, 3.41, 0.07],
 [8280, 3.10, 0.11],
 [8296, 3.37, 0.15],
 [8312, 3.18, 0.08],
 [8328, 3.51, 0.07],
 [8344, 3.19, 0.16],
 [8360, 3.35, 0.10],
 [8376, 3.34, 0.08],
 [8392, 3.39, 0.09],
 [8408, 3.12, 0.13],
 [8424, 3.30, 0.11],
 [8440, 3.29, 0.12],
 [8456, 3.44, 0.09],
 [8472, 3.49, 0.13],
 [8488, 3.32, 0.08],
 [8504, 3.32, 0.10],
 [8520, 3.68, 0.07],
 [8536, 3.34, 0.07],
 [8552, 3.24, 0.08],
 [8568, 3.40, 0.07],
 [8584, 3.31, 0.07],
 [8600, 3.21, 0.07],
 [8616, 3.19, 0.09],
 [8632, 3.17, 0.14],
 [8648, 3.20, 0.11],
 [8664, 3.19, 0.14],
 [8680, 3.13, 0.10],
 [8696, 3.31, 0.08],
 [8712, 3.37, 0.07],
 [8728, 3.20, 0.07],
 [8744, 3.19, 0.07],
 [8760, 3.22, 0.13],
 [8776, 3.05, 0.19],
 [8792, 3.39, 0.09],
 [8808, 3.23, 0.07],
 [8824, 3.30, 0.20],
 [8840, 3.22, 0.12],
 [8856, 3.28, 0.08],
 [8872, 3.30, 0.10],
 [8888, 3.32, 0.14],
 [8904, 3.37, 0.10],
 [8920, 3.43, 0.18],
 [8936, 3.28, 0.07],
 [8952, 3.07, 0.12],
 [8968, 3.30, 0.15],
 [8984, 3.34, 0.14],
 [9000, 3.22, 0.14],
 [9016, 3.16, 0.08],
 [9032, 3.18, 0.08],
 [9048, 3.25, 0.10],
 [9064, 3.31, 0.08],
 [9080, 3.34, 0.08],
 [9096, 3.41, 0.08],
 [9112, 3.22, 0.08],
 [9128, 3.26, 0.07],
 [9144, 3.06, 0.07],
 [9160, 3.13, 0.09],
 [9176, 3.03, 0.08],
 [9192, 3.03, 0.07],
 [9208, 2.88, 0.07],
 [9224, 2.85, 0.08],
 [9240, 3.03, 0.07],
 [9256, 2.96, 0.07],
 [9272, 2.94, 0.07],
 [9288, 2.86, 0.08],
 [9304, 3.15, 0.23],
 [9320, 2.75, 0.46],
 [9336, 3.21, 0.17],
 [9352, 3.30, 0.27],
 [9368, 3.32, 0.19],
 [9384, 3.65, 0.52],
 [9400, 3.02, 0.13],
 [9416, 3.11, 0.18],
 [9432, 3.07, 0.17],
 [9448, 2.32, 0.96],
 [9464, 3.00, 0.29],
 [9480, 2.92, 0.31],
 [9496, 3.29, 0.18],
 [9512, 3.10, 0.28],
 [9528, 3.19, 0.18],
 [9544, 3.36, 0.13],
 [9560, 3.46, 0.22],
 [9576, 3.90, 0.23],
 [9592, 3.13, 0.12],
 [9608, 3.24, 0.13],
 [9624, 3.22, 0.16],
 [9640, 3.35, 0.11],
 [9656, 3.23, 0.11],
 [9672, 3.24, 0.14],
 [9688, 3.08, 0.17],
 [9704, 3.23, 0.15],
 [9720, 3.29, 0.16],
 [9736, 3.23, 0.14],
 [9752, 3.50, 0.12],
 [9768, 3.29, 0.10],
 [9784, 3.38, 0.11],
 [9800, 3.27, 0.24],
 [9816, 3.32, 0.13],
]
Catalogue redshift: 0.294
